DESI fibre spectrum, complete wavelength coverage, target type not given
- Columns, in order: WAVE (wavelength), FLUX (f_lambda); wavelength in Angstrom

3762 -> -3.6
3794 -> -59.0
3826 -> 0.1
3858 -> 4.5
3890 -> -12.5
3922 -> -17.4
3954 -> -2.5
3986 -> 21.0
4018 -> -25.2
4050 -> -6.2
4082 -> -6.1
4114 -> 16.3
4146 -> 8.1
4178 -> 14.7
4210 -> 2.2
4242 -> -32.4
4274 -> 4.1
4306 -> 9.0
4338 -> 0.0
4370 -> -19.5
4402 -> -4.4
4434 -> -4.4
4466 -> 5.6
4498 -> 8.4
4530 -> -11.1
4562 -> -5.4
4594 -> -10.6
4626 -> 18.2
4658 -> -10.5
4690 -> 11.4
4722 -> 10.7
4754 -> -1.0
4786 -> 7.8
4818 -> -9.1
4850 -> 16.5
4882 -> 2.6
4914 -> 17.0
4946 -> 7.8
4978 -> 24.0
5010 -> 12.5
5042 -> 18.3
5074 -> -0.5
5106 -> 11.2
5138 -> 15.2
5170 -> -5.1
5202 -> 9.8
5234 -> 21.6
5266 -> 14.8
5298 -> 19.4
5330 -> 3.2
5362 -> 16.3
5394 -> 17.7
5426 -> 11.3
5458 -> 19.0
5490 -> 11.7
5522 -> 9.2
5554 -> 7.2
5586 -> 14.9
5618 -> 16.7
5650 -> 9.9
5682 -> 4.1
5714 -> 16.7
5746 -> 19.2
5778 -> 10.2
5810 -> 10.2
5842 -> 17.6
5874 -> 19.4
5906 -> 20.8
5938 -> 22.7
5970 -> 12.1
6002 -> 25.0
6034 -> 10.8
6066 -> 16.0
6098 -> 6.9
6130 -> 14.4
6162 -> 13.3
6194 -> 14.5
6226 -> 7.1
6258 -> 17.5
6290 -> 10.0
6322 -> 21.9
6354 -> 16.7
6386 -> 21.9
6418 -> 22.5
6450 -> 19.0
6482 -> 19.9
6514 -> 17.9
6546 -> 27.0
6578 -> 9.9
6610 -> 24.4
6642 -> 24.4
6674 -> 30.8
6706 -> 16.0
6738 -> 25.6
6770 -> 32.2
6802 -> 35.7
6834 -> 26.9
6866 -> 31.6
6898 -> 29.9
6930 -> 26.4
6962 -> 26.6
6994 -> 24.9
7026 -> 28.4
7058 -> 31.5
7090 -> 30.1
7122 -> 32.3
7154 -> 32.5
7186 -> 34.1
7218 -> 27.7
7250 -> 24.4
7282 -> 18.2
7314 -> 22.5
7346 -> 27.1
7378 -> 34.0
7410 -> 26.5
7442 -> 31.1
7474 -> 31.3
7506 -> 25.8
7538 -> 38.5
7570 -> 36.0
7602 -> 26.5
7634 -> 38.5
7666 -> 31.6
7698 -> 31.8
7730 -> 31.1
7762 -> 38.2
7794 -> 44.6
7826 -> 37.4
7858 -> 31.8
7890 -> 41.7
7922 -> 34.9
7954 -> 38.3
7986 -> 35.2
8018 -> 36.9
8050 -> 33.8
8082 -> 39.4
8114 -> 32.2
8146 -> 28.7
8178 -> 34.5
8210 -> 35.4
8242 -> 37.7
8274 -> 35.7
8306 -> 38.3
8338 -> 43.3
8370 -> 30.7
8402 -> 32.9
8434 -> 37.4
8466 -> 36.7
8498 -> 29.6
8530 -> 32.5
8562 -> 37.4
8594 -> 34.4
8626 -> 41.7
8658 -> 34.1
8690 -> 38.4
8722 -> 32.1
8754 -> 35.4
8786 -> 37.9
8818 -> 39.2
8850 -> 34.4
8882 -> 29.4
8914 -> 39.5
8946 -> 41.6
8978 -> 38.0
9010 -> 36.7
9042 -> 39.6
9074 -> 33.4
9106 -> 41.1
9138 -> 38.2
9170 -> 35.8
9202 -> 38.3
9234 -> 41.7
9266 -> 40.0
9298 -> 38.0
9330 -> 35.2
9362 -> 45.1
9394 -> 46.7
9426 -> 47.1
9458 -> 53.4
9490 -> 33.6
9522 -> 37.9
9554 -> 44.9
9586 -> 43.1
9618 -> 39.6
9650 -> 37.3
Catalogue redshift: 0.69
